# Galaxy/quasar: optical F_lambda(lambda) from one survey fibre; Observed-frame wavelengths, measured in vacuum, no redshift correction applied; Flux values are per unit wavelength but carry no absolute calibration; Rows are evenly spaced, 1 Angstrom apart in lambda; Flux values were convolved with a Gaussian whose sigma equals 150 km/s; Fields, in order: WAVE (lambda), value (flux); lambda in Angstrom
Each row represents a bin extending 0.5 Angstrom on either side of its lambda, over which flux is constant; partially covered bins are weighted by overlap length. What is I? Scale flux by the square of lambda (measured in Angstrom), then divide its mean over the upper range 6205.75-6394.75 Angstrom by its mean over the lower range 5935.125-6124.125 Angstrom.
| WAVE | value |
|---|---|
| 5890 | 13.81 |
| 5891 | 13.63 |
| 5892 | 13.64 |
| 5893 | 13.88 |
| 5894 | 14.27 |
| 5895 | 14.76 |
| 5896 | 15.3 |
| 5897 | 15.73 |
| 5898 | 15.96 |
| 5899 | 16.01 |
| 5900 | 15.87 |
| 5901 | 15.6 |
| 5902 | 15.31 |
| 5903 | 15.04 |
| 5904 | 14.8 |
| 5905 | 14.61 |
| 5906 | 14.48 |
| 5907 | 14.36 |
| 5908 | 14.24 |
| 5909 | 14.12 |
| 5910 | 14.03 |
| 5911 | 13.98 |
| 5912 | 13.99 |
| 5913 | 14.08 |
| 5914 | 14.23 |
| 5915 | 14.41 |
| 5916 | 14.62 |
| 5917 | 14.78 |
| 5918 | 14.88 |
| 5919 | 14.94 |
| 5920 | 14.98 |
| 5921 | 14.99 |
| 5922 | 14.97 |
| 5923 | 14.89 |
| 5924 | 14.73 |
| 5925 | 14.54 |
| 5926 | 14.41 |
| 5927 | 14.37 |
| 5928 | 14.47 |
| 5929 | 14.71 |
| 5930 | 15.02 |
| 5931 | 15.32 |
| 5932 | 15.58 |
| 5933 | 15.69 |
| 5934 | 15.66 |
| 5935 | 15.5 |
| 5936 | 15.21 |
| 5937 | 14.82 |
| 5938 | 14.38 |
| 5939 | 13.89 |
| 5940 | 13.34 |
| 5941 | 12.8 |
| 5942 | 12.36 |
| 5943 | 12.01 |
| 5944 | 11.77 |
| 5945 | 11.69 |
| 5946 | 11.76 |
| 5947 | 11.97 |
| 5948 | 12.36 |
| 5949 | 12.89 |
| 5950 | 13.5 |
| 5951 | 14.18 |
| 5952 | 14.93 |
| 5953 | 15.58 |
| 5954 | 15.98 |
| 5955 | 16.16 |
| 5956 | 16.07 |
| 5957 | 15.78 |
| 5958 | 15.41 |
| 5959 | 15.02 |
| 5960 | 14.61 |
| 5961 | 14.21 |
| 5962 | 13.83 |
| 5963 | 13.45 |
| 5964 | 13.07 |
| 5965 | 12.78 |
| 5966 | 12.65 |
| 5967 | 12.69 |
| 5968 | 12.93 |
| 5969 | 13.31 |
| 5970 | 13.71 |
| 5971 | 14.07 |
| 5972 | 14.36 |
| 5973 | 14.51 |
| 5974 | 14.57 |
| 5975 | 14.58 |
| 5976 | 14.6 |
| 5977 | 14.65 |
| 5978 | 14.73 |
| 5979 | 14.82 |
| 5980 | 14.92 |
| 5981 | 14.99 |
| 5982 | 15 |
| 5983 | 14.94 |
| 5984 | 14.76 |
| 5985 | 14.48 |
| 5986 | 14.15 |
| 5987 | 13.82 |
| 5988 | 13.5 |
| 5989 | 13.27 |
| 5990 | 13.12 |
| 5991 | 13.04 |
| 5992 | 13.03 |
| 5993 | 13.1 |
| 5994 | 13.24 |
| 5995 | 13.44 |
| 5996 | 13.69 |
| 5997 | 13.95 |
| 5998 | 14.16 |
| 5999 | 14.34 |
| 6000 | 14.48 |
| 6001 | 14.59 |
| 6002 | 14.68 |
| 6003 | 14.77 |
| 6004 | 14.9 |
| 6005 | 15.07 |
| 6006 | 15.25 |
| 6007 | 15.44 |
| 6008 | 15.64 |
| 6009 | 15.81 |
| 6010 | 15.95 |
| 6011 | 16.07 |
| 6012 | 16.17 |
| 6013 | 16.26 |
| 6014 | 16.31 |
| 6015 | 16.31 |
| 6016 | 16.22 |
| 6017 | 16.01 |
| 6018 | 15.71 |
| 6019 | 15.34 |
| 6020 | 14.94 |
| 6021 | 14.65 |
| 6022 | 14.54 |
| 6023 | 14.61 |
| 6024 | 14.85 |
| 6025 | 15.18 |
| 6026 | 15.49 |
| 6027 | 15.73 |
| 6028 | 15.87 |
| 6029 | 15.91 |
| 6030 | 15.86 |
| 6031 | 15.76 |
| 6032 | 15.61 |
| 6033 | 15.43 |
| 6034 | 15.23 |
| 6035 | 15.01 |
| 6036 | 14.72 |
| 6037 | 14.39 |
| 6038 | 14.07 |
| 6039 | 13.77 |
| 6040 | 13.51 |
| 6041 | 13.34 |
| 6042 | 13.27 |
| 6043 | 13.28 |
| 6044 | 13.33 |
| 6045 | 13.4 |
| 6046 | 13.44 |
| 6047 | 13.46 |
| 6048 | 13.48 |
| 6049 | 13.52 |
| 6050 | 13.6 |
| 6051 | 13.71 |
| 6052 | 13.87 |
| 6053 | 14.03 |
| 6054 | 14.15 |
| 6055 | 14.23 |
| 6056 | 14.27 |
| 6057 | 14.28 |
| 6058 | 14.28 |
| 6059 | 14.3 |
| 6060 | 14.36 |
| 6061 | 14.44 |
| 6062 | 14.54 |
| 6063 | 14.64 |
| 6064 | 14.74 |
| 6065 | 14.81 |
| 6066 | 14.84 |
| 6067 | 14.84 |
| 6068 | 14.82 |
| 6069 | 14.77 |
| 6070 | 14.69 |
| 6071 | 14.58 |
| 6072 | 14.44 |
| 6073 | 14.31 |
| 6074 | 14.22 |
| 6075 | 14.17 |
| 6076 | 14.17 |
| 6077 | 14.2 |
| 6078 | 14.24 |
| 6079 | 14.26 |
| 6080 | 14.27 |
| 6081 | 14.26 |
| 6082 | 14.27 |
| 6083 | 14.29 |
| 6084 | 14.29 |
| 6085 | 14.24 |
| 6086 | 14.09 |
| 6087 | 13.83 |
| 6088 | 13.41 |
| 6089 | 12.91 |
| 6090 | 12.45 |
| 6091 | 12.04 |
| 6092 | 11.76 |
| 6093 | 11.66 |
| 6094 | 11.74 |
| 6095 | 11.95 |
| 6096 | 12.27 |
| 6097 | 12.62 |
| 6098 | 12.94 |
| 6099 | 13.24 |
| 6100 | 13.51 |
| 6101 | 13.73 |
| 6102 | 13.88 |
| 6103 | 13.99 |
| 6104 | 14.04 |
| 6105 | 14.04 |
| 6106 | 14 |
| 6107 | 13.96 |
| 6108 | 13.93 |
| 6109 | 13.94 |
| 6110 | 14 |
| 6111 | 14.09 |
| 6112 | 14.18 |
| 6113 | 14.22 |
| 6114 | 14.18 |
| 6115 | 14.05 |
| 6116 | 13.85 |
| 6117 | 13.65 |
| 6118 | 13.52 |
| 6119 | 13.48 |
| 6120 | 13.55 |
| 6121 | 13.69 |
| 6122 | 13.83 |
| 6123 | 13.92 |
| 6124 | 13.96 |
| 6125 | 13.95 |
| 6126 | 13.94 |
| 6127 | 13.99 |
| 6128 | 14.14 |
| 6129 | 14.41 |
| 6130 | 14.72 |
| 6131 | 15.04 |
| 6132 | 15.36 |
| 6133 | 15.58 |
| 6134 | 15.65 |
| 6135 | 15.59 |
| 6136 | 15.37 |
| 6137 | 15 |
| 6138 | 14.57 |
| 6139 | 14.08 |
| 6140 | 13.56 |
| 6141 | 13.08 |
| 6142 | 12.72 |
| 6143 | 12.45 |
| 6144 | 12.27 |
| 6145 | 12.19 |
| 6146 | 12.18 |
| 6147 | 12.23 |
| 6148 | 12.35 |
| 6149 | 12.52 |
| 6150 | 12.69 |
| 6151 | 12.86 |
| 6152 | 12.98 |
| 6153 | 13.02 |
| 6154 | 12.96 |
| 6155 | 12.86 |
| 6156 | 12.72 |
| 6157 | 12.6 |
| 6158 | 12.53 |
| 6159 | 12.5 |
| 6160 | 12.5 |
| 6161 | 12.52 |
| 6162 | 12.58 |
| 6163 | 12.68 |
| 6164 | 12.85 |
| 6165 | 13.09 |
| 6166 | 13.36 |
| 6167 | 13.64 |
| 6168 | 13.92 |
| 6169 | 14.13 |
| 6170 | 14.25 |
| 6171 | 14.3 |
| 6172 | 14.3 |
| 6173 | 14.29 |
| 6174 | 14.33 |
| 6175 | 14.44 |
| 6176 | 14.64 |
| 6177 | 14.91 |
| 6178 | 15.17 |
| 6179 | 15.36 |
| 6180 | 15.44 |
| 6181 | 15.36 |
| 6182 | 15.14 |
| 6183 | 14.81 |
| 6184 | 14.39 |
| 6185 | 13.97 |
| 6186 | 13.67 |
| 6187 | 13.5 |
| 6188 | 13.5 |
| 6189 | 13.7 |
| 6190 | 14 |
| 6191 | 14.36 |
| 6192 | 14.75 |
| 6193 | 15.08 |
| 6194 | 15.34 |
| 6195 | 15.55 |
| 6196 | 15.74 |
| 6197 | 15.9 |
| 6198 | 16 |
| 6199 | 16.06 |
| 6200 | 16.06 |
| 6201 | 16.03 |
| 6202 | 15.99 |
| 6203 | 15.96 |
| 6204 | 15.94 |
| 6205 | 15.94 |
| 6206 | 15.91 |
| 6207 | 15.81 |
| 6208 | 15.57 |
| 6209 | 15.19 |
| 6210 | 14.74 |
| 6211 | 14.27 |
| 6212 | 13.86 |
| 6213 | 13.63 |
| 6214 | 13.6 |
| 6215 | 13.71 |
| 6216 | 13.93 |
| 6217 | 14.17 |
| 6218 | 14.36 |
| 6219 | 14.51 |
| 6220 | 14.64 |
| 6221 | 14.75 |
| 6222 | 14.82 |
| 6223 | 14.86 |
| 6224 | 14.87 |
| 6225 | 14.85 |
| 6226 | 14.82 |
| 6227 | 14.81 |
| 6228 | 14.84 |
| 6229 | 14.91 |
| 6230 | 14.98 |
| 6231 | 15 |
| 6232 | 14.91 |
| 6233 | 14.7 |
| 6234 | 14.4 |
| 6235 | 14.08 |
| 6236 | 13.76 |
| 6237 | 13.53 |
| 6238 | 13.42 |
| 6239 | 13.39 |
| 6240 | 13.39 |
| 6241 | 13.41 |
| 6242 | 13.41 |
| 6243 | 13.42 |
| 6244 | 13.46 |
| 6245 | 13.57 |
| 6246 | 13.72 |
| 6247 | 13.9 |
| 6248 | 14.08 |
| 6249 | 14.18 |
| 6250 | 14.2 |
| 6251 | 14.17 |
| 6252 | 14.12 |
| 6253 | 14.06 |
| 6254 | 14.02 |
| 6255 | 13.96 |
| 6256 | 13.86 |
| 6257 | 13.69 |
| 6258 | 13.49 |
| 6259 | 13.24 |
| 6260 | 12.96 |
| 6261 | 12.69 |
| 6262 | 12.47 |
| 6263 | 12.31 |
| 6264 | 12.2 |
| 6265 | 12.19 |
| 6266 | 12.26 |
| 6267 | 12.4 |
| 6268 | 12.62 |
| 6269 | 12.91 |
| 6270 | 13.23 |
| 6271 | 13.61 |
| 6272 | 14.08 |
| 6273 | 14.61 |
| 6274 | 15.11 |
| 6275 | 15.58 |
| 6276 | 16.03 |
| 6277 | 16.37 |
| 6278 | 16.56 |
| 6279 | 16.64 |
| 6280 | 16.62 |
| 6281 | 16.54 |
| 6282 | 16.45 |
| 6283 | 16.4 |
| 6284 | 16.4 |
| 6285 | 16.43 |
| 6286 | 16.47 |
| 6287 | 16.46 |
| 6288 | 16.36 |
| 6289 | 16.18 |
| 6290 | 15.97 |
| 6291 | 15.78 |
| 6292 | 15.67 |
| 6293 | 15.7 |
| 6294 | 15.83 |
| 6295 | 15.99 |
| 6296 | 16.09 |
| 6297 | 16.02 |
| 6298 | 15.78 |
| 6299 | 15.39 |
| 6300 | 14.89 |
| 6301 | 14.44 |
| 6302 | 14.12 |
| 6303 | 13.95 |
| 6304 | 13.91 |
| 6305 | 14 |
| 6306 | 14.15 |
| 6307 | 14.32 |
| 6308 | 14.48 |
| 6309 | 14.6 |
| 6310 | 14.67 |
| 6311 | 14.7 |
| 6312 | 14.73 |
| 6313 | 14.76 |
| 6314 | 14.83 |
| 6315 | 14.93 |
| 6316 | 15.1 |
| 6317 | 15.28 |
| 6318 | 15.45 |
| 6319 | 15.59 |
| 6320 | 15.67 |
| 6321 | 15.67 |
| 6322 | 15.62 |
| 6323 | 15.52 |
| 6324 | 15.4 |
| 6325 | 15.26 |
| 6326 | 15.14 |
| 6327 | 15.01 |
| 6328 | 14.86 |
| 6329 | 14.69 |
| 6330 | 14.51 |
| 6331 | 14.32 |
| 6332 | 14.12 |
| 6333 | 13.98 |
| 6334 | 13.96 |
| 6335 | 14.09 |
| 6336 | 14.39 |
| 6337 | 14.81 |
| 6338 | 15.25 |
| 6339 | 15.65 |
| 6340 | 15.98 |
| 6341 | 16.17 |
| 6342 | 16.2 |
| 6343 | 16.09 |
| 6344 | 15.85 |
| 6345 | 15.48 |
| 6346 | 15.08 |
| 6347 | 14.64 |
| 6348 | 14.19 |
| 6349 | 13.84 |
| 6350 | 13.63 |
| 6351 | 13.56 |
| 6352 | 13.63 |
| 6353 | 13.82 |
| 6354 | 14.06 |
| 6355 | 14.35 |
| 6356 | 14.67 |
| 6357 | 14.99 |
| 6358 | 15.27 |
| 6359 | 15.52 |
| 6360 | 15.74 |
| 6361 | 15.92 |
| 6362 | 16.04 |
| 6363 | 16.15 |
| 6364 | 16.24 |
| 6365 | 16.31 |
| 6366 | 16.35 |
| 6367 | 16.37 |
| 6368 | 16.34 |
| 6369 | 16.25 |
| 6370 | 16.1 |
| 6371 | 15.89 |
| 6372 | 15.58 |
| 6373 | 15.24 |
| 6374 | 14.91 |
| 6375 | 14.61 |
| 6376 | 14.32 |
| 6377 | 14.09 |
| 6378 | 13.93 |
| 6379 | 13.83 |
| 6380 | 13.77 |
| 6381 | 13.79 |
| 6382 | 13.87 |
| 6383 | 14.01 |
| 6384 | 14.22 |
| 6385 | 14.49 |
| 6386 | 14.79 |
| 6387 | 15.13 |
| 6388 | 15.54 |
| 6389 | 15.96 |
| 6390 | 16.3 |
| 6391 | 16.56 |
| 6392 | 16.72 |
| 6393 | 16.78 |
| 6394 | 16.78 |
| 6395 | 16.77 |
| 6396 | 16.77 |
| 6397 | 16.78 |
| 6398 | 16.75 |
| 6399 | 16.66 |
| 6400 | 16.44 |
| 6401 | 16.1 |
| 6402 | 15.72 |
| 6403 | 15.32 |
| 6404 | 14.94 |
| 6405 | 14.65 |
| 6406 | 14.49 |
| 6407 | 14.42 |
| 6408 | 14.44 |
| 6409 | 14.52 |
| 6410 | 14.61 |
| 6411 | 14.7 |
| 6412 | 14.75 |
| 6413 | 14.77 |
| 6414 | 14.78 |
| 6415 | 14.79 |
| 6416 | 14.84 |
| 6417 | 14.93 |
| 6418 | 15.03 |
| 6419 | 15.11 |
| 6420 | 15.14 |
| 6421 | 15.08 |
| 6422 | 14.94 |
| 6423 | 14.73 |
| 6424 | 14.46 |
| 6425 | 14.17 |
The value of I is 1.14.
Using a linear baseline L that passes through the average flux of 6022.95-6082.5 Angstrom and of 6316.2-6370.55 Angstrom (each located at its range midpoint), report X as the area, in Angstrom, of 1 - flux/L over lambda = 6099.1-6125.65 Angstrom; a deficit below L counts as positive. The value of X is 1.3 Angstrom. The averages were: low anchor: 14.4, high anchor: 15.2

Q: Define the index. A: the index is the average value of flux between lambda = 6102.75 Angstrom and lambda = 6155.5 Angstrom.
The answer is 13.8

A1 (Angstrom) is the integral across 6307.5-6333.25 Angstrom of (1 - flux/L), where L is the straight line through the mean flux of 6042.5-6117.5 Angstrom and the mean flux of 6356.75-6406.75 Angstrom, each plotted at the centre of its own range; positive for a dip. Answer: 0.36 Angstrom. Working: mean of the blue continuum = 13.8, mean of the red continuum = 15.5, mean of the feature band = 15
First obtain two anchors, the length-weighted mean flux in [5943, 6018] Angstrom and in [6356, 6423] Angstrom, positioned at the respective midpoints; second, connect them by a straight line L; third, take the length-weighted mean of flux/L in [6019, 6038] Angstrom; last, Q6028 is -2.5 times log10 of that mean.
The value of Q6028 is -0.05 mag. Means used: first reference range 14.3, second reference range 15.3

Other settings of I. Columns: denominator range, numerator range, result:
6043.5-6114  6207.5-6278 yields 1.07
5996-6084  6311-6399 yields 1.15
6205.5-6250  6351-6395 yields 1.11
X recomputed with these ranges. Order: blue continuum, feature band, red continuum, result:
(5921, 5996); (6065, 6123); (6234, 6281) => 1.0 Angstrom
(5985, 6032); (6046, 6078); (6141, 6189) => 0.3 Angstrom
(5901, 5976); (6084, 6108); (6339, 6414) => 2.4 Angstrom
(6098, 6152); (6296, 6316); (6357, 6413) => 0.3 Angstrom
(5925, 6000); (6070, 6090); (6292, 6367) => 0.4 Angstrom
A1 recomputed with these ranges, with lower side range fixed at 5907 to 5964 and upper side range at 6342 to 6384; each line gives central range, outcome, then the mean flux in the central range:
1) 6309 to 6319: -0.03 Angstrom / 15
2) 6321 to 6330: -0.15 Angstrom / 15.2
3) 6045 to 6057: 0.58 Angstrom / 13.8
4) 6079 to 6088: 0.24 Angstrom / 14.2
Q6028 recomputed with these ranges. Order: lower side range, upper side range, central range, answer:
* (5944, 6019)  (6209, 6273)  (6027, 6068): -0.01 mag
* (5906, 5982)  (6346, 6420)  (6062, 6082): 0.00 mag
